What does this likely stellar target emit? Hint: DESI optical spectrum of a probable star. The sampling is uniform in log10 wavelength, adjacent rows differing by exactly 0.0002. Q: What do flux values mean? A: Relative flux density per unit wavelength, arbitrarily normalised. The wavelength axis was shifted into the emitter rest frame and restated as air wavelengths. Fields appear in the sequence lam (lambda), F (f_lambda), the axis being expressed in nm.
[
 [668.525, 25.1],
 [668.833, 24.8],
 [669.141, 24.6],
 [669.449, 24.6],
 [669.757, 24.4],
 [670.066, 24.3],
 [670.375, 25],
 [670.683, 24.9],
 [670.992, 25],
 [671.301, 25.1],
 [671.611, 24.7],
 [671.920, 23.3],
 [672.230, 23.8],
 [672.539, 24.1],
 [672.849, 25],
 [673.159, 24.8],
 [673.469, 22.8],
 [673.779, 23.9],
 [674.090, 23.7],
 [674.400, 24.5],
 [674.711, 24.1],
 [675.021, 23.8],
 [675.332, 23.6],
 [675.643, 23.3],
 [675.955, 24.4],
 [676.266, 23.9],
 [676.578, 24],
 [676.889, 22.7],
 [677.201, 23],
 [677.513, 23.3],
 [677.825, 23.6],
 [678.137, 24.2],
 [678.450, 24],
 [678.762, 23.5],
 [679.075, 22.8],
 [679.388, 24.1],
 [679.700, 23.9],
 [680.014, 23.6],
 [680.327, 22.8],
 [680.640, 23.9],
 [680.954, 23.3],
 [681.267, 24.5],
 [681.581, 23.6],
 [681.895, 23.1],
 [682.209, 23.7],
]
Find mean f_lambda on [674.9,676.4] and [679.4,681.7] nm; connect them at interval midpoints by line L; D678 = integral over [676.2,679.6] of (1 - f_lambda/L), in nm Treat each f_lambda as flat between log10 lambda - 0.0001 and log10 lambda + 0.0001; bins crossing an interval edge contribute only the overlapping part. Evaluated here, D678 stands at 0.028 nm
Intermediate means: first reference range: 23.8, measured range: 23.6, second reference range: 23.7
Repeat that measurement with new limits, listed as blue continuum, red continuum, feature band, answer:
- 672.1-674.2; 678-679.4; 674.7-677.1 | 0.02 nm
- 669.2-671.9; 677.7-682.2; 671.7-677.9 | 0.11 nm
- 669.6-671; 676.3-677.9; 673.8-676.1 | -0.01 nm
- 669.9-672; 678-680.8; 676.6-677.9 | 0.04 nm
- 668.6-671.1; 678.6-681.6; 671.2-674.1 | 0.03 nm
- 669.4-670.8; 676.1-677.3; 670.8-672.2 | 0.00 nm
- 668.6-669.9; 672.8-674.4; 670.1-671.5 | -0.03 nm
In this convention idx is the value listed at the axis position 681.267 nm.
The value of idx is 24.5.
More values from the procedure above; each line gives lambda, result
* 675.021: 23.8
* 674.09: 23.7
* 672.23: 23.8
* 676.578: 24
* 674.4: 24.5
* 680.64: 23.9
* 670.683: 24.9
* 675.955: 24.4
